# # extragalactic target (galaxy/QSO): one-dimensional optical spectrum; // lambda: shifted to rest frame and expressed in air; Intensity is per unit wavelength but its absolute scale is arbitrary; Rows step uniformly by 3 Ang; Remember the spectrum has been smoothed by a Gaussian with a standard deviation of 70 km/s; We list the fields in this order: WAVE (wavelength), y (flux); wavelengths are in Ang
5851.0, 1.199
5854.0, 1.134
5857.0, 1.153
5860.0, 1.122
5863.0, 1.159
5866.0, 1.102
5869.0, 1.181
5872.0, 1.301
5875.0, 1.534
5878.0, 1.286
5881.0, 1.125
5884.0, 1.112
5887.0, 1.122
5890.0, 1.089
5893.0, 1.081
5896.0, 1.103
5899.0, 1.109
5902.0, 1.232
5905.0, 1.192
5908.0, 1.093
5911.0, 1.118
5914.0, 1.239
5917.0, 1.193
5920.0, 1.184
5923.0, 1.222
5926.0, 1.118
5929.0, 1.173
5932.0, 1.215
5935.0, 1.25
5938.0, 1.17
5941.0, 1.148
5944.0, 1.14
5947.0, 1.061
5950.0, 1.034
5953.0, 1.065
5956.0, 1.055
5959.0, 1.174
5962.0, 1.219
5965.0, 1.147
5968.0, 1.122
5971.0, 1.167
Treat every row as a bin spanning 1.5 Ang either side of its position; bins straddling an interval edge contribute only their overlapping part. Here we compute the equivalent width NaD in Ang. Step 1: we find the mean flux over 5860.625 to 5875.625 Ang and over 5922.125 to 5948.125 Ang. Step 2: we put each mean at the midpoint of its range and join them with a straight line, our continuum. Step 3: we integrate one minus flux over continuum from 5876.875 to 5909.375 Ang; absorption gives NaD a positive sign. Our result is 1.8 Ang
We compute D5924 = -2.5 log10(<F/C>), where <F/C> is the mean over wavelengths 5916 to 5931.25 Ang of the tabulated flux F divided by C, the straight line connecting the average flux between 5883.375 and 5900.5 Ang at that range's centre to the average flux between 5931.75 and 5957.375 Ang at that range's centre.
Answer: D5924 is -0.06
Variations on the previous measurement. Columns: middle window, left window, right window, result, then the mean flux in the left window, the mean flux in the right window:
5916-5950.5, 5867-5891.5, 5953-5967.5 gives 0.00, 1.22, 1.14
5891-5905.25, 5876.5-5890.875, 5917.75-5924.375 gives 0.03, 1.15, 1.2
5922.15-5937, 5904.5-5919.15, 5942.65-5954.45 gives -0.07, 1.17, 1.07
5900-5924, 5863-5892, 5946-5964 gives -0.02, 1.2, 1.1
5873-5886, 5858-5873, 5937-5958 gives -0.09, 1.17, 1.1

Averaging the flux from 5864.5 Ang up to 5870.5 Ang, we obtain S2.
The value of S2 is 1.14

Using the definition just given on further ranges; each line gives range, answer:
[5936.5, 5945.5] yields 1.15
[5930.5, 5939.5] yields 1.21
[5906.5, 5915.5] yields 1.15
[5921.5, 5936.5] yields 1.2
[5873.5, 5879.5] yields 1.41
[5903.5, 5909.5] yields 1.14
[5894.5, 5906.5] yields 1.16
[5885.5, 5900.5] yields 1.1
